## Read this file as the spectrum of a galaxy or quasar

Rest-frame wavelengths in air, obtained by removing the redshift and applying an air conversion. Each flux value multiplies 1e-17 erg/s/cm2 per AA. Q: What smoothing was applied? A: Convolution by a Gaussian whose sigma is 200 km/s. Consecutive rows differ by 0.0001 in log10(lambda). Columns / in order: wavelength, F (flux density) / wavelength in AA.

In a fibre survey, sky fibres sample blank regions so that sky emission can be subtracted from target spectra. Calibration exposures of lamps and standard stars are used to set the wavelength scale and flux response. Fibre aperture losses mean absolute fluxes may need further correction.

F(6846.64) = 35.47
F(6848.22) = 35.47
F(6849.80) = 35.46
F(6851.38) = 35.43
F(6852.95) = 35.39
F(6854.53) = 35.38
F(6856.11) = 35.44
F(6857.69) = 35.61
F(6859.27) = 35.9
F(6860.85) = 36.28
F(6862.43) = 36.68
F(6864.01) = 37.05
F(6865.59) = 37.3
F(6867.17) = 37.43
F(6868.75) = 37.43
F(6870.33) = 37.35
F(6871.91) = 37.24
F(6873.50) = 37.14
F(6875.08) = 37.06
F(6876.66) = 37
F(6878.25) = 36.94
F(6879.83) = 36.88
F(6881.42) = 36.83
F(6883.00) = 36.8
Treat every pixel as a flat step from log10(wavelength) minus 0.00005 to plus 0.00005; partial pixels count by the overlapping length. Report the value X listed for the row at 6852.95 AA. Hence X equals 35.39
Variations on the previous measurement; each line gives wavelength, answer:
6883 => 36.8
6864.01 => 37.05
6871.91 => 37.24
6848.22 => 35.47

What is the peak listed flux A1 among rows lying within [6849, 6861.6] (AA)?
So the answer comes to 36.28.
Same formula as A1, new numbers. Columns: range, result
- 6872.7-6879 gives 37.14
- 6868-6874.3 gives 37.43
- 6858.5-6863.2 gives 36.68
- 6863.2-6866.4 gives 37.3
